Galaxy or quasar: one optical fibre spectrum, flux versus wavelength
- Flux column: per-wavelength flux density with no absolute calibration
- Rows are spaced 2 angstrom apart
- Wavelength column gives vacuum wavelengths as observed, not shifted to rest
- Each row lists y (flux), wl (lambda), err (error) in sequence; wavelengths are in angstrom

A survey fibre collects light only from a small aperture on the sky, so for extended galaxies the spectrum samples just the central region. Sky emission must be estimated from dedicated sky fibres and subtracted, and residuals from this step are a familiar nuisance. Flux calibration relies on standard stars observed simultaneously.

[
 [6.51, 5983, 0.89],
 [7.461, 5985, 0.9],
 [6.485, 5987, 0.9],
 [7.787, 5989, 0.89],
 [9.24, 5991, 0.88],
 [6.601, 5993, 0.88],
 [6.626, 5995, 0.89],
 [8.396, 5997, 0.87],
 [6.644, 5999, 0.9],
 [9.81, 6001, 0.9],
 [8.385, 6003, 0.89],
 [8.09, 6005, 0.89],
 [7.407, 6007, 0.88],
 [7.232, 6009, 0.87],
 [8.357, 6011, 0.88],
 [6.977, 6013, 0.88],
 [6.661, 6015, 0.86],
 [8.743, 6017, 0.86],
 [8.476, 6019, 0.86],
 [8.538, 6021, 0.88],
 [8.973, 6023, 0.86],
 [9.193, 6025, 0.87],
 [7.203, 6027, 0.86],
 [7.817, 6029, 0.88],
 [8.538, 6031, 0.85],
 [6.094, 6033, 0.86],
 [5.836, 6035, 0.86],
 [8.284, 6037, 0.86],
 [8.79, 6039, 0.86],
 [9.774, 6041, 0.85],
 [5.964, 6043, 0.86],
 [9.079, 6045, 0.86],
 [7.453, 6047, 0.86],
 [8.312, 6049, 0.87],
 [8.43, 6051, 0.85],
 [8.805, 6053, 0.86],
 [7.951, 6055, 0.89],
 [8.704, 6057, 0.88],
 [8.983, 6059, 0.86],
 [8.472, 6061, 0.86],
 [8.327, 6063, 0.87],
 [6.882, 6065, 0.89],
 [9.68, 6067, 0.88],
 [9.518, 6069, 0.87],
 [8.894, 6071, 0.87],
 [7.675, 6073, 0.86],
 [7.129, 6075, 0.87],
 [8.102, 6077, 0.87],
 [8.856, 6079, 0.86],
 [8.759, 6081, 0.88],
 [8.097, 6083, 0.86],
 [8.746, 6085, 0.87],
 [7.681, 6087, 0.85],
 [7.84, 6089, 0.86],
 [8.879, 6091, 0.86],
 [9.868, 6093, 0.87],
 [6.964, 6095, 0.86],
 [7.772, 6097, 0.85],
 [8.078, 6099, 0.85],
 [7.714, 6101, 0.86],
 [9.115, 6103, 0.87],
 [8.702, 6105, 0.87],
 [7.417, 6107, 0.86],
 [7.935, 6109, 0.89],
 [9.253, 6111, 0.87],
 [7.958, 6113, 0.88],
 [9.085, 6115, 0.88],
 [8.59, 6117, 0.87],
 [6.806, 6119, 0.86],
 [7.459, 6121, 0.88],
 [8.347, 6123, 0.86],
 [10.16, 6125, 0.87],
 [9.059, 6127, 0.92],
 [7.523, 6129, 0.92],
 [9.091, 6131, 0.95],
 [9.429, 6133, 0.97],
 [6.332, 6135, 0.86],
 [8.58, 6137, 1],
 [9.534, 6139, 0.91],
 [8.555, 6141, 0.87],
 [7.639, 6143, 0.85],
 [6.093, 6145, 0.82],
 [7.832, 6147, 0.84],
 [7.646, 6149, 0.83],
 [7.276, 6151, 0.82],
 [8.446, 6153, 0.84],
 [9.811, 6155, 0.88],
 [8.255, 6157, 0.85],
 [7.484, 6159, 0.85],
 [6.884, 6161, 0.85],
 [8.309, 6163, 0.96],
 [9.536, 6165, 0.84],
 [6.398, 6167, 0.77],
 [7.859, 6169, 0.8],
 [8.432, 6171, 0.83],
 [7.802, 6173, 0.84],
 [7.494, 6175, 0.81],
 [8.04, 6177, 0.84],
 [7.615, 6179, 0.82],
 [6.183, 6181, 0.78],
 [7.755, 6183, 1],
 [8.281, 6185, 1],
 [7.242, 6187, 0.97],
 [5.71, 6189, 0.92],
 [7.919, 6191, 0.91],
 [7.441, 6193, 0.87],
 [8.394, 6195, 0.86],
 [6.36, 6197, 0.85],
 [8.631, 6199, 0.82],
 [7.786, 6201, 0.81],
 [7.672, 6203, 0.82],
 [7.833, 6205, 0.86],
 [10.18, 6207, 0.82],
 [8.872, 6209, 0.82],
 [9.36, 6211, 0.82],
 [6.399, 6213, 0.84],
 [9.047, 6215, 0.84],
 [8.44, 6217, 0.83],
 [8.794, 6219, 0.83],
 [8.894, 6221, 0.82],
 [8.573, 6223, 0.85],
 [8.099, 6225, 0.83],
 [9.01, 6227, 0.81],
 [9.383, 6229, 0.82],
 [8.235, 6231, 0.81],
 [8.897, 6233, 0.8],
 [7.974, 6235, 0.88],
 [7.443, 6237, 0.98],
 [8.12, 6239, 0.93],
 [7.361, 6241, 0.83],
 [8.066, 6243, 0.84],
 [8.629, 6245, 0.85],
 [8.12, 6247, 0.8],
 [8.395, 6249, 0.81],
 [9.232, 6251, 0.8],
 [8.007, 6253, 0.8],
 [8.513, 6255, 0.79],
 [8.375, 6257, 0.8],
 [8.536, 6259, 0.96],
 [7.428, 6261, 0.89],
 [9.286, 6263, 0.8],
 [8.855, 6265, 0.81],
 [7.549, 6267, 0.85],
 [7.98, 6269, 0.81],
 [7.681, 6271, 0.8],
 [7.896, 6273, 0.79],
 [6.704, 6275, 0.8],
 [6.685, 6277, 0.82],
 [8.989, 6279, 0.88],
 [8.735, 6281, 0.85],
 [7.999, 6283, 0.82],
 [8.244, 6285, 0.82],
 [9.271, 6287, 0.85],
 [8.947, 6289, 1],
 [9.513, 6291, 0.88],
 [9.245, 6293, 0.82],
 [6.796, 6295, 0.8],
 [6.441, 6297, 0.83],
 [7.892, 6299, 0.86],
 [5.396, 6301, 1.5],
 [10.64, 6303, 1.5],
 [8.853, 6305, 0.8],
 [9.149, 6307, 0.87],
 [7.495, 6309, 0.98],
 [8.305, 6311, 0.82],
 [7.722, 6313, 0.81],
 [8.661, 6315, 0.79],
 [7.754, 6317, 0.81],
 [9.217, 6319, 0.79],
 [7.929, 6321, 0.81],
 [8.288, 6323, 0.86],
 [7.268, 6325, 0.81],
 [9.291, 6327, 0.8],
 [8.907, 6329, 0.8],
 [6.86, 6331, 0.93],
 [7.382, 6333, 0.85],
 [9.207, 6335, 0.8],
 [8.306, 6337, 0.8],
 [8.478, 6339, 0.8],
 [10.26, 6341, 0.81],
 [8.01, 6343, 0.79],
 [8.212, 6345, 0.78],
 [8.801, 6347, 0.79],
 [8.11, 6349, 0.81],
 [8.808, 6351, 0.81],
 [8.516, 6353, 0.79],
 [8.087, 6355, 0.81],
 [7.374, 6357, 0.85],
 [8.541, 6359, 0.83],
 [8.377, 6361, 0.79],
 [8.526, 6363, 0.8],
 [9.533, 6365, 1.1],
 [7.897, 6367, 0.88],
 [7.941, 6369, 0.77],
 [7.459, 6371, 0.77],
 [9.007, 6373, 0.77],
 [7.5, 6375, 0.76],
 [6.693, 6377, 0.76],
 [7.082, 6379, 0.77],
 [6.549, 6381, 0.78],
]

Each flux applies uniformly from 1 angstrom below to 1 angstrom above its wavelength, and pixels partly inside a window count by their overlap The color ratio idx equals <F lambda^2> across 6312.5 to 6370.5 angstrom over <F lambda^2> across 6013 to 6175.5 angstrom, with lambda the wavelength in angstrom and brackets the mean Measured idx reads 1.1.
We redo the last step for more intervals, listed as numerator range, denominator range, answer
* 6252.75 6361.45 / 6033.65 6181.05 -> 1.08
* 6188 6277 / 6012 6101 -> 1.06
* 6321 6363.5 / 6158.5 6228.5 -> 1.10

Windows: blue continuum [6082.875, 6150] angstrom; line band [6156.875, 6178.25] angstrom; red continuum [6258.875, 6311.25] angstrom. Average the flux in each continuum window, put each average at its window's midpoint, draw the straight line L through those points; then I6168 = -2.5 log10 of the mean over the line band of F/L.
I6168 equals 0.05 mag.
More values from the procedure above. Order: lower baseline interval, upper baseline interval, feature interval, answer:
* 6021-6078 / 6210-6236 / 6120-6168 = 0.03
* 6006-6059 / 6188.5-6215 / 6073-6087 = -0.03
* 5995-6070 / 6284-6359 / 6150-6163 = 0.02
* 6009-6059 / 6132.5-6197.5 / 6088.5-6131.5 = -0.06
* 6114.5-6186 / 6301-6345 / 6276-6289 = -0.01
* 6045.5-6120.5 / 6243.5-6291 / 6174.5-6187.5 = 0.11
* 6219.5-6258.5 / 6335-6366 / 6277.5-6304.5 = 0.02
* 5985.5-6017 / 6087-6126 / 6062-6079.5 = -0.03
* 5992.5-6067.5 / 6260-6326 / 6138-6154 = 0.03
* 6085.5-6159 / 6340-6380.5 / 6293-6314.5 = 0.04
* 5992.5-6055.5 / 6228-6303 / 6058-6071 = -0.09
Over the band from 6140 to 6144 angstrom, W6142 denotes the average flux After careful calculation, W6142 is 8.1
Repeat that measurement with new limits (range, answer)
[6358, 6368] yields 8.57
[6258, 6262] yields 7.98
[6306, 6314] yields 8.17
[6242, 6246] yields 8.35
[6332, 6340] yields 8.34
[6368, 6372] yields 7.7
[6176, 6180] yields 7.83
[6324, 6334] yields 7.94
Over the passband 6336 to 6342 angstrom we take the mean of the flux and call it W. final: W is 9.01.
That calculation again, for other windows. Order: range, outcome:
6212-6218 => 7.96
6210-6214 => 7.88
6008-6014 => 7.52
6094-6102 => 7.63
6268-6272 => 7.83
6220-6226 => 8.52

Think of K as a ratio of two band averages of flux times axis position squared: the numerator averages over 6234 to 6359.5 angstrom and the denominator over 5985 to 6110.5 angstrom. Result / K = 1.10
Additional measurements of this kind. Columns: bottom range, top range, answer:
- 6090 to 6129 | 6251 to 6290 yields 1.04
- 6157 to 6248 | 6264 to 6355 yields 1.06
